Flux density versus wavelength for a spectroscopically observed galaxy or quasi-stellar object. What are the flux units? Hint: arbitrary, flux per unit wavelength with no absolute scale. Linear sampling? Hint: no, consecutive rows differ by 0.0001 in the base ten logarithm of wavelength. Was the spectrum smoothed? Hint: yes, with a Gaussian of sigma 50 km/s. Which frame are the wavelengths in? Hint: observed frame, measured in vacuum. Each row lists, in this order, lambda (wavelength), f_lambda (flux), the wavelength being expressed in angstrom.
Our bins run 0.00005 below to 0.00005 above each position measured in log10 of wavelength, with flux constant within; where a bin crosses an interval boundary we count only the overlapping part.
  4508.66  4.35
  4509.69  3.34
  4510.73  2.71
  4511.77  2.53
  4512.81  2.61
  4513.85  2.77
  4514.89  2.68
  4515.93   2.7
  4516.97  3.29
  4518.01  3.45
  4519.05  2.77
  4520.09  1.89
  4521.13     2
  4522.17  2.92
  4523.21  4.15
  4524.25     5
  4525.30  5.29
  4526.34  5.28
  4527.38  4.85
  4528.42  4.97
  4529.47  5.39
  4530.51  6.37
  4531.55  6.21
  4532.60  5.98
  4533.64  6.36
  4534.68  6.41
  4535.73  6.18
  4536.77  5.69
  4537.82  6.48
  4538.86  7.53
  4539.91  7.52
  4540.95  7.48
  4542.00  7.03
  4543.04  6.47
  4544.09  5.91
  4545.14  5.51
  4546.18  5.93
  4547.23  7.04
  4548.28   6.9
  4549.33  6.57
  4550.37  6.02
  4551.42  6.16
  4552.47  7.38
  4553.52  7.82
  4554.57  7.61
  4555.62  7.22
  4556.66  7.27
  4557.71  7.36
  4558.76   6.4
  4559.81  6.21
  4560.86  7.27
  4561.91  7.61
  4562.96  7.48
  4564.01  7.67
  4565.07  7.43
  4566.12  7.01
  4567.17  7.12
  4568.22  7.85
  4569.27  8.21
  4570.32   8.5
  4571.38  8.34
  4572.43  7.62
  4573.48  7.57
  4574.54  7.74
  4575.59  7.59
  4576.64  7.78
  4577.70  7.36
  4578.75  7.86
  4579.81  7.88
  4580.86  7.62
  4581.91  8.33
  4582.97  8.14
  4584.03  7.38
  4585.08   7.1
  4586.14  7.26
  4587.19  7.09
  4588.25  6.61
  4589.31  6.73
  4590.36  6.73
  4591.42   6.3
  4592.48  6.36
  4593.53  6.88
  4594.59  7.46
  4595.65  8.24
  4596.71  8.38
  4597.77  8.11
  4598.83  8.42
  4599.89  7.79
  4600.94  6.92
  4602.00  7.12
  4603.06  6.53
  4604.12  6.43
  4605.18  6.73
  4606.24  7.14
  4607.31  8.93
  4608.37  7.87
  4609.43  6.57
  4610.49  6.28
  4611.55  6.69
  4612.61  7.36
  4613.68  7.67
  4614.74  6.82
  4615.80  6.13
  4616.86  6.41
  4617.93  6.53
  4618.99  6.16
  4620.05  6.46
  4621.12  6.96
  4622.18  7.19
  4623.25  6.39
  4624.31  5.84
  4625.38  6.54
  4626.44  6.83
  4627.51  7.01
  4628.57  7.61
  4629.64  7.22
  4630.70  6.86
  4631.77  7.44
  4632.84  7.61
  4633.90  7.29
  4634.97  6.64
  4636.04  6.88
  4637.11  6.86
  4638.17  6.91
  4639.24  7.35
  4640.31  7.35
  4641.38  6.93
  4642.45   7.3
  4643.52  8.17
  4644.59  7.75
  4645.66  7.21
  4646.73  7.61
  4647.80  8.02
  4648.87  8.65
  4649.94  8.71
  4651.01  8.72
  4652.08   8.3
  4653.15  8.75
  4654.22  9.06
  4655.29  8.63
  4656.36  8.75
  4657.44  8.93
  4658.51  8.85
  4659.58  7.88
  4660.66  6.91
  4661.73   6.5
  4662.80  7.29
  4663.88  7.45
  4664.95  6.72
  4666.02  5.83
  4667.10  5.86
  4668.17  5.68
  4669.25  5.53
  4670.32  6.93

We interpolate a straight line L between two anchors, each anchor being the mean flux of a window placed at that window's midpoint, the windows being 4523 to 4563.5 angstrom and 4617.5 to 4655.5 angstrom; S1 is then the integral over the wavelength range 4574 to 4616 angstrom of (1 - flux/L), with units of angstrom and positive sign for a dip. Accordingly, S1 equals -2.2 angstrom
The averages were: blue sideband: 6.44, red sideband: 7.38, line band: 7.32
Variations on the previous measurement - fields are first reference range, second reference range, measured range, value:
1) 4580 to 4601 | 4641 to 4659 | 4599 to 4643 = 4.88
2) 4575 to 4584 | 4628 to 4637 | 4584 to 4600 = 0.75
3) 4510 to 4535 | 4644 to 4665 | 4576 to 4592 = -3.82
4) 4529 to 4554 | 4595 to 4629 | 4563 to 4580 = -2.42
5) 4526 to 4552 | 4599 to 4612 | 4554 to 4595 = -4.07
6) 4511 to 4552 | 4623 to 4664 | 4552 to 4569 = -4.57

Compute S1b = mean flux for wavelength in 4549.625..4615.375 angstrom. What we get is 7.34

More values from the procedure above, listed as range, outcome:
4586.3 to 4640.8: 7.03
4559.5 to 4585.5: 7.64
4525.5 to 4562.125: 6.51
